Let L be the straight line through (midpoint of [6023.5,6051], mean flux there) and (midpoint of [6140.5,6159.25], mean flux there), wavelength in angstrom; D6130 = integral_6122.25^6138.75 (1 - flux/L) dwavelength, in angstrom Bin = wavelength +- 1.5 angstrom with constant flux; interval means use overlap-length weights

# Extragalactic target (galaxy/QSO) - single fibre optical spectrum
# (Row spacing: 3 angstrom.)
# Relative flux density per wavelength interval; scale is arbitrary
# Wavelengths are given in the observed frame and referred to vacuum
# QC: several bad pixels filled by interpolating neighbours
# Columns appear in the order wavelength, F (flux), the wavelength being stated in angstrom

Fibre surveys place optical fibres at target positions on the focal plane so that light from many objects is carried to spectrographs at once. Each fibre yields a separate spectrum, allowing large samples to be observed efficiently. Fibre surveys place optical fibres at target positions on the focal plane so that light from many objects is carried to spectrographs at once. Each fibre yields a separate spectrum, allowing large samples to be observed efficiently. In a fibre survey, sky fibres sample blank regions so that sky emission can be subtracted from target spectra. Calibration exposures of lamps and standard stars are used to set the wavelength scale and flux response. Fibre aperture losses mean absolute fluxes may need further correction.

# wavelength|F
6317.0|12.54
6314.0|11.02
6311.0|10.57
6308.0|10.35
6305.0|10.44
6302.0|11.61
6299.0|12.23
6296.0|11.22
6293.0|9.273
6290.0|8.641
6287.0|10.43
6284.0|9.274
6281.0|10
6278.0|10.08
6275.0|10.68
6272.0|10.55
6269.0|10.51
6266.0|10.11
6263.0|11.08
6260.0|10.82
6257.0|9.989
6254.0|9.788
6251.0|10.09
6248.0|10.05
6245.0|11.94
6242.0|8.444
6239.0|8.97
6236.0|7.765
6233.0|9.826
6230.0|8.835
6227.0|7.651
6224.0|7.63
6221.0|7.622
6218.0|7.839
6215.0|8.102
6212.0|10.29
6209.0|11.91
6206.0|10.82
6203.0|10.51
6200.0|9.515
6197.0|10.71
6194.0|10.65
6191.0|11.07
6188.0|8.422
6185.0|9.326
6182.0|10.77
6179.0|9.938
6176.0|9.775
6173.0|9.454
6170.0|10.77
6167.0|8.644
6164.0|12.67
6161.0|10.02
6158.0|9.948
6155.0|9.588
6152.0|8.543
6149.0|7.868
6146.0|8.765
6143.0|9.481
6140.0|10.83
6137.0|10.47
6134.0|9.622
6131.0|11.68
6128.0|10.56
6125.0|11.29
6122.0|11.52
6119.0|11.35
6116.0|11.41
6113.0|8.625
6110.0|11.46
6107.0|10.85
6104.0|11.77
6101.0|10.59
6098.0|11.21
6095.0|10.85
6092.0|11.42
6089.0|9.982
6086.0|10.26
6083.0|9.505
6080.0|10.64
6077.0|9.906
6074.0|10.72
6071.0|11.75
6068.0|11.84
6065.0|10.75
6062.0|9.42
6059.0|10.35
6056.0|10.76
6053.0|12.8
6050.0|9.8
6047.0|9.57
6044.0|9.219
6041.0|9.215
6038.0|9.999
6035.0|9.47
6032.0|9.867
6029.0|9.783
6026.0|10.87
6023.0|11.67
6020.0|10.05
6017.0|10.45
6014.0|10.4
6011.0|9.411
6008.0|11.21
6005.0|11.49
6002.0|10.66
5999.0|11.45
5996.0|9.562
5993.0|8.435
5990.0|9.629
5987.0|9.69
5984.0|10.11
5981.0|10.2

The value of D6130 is -2.8 angstrom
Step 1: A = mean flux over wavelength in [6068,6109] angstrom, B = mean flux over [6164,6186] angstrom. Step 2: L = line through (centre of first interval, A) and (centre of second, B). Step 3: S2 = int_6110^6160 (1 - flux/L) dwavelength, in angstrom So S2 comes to 1.1 angstrom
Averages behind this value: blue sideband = 10.8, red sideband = 10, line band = 10.1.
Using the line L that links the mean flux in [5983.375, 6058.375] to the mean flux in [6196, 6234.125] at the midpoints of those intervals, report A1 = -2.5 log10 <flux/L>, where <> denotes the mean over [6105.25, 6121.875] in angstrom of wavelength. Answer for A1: -0.11 mag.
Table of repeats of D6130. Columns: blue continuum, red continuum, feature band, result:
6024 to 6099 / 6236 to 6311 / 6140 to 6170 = 2.01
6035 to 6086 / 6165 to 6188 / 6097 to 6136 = -3.20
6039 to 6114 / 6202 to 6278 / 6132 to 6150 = 1.04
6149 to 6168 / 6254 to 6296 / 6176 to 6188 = 0.08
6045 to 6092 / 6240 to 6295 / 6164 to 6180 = 0.51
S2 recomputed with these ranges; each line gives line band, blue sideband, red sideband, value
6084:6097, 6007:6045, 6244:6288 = -0.5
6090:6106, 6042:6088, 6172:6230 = -1.4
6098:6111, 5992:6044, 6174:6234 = -1.6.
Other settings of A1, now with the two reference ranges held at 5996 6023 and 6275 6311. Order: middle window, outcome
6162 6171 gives -0.018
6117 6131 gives -0.072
